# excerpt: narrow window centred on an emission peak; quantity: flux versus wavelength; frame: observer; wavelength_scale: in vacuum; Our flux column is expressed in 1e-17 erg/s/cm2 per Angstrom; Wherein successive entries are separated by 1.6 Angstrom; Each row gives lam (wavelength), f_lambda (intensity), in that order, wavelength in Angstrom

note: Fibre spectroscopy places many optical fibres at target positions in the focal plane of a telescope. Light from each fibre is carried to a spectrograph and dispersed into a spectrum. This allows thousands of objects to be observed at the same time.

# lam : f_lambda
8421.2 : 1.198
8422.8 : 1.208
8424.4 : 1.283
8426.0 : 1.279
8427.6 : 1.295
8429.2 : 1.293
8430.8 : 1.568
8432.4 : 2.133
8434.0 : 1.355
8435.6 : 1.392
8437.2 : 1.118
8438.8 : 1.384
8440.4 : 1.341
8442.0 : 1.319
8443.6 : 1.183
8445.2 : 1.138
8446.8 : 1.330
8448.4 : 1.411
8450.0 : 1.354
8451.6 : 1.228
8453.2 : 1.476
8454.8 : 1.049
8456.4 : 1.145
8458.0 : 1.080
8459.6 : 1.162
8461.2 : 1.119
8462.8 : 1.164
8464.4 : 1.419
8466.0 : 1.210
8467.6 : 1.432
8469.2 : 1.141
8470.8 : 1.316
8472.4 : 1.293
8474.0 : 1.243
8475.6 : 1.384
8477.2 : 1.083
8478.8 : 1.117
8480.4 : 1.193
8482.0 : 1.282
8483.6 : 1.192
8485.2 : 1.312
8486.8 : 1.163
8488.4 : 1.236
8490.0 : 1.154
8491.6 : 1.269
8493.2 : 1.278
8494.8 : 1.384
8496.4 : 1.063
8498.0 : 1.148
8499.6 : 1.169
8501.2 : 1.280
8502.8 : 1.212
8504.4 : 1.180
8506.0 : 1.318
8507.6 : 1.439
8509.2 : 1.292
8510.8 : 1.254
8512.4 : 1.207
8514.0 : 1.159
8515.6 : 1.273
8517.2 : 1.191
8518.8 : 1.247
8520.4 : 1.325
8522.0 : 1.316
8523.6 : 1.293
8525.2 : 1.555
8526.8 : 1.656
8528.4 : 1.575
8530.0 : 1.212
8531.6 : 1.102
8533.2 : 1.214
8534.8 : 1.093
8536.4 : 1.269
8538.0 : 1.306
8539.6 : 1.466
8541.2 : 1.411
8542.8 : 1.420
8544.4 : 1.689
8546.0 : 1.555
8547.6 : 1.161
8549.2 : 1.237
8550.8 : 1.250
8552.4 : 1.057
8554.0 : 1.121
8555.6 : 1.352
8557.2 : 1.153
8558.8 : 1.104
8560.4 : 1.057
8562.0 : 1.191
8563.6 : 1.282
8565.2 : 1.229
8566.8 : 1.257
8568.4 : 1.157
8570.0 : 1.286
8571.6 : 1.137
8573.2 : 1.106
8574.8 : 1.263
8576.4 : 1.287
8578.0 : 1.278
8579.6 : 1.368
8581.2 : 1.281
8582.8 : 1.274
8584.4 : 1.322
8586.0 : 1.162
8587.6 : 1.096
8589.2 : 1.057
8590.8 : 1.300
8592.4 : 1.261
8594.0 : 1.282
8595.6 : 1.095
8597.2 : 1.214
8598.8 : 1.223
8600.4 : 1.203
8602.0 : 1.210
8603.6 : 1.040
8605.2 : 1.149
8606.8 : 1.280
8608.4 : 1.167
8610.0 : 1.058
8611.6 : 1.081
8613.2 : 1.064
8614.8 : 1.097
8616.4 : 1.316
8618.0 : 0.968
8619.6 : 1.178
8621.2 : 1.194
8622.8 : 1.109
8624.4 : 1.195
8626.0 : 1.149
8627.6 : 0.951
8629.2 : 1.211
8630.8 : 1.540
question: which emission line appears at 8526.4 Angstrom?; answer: [S II]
